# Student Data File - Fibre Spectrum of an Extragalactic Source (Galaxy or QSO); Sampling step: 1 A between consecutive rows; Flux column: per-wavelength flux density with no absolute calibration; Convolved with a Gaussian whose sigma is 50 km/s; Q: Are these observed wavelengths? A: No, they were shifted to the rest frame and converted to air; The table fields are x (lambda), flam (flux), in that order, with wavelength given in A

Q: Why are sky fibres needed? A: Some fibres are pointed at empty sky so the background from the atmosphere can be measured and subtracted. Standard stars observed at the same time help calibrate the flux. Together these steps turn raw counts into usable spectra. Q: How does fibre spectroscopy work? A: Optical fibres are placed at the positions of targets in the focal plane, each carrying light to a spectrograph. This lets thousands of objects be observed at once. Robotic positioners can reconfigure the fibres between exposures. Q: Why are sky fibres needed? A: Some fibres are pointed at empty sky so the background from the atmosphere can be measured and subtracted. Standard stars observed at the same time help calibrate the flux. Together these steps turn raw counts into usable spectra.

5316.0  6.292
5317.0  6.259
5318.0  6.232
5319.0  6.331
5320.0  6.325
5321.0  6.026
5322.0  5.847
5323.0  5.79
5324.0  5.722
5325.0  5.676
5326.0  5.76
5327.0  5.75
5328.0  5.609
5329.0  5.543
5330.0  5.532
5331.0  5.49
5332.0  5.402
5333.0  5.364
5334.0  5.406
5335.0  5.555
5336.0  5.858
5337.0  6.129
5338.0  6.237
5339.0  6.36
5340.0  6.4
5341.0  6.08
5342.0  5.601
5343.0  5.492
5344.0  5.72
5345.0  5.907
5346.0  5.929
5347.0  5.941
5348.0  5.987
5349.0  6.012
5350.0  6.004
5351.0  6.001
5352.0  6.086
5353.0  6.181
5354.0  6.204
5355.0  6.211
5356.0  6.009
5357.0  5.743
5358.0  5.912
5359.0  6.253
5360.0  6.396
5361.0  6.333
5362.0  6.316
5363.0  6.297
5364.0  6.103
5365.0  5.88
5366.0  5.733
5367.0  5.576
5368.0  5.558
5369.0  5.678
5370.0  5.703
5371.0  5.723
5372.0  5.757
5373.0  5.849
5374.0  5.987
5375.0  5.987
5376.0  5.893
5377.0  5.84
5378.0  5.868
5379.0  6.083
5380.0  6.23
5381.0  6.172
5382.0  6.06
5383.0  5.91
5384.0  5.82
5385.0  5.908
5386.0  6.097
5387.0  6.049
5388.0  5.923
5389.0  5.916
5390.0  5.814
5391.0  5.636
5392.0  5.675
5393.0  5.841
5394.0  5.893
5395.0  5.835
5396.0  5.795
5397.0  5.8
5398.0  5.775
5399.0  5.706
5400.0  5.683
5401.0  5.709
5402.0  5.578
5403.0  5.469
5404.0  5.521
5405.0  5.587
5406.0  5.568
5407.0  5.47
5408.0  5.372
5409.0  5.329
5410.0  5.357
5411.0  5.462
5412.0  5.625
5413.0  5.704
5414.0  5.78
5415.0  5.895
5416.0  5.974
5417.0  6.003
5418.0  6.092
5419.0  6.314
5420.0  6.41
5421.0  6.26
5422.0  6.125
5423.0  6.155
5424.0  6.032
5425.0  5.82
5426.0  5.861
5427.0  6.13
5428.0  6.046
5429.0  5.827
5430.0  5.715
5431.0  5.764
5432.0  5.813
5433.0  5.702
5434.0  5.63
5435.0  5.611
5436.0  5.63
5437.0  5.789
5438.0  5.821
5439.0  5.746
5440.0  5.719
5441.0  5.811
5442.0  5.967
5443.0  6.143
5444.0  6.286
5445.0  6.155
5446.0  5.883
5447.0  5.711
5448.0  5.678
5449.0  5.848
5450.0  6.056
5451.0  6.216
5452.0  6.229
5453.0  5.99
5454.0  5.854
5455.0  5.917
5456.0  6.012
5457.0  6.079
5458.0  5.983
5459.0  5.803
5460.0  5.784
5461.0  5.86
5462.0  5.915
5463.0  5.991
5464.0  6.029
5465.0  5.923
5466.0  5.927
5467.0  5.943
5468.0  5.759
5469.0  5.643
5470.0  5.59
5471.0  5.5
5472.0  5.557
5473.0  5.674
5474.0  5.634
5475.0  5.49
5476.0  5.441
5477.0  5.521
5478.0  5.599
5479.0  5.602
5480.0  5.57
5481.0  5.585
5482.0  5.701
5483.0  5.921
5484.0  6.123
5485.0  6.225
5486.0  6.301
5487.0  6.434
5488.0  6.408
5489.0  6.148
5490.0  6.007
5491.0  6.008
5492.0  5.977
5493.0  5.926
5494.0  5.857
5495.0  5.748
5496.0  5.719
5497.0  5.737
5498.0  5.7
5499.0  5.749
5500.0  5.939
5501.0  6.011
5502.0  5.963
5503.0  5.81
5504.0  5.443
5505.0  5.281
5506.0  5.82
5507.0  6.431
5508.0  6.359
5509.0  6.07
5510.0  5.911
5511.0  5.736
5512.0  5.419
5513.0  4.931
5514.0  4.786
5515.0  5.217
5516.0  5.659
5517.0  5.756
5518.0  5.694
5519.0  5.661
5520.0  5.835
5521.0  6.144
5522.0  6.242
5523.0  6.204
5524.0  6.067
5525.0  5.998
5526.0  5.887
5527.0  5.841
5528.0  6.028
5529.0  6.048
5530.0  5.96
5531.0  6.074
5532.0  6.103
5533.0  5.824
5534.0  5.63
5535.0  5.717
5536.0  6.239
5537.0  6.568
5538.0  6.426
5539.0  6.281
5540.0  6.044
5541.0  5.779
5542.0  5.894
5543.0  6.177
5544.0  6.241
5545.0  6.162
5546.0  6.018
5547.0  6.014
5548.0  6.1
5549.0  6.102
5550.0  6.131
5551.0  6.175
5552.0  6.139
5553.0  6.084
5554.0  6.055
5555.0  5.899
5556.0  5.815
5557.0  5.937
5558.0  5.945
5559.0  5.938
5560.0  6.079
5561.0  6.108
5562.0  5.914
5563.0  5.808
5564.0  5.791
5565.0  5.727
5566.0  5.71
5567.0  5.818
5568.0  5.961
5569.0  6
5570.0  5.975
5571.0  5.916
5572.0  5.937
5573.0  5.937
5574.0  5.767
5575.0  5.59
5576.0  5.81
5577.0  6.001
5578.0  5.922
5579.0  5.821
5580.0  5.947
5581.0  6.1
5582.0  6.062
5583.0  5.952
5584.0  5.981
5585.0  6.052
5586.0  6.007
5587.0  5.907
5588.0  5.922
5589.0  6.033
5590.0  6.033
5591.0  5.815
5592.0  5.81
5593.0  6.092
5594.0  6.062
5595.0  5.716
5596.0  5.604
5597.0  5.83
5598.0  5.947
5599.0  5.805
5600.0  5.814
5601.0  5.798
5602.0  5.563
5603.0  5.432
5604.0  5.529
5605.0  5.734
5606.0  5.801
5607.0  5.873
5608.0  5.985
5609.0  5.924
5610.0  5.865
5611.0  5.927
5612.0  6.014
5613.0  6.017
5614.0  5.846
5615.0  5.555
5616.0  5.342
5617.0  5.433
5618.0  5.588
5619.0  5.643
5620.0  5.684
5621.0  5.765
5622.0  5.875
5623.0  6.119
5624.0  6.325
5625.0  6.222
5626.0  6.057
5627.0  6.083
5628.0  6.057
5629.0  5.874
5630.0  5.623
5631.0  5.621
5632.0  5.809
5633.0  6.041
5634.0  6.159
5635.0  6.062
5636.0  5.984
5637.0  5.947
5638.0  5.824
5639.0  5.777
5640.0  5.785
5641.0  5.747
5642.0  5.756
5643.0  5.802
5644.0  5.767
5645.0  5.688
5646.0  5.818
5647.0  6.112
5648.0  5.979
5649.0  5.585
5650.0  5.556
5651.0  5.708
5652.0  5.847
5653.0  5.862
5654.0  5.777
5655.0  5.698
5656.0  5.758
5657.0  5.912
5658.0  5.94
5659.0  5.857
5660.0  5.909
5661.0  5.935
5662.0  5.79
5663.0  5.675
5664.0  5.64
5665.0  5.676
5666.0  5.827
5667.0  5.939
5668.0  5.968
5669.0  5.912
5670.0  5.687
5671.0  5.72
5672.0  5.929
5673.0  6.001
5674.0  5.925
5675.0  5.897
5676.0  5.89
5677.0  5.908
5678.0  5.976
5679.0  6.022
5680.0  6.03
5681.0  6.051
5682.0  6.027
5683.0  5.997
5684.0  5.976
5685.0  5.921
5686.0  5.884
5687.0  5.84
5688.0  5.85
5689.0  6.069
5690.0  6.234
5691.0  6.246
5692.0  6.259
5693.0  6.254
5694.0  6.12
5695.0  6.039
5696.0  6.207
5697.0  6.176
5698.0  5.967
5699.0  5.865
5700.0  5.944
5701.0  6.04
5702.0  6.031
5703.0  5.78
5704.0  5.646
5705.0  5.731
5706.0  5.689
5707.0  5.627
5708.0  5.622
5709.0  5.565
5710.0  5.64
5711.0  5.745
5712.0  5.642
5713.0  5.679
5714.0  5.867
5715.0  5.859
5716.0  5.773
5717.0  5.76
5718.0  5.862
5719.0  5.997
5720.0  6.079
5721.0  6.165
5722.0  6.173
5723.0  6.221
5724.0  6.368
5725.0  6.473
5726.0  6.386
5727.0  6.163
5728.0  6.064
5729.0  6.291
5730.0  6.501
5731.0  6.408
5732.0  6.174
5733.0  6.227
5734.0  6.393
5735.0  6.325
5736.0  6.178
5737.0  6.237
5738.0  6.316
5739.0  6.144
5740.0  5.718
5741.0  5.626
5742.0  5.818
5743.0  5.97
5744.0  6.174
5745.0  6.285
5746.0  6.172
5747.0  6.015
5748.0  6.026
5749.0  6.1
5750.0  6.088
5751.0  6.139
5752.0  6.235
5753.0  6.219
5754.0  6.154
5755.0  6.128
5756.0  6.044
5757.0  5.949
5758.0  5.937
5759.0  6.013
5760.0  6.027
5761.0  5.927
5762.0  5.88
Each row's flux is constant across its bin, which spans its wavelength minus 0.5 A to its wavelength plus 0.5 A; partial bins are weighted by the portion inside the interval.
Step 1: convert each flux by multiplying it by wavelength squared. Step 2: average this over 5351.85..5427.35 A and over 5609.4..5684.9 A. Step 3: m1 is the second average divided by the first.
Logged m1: 1.09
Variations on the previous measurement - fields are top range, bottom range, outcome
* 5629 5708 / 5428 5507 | 1.08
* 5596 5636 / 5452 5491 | 1.05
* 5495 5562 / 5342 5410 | 1.07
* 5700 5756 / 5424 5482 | 1.14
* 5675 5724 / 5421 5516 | 1.10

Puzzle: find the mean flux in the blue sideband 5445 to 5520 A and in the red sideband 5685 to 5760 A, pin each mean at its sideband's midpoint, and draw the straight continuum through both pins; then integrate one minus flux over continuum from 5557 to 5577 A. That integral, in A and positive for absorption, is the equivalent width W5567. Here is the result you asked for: 0.0 A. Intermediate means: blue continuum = 5.82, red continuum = 6.03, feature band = 5.88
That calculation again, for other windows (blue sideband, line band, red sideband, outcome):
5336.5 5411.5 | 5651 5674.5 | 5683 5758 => 0.7 A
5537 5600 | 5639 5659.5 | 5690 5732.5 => 0.7 A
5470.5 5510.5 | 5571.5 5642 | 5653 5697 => 0.5 A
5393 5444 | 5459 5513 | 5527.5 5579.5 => 0.6 A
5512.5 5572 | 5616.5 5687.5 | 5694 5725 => 0.6 A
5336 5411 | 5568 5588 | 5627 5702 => -0.1 A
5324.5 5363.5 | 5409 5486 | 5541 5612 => 0.8 A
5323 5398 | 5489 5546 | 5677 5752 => 0.6 A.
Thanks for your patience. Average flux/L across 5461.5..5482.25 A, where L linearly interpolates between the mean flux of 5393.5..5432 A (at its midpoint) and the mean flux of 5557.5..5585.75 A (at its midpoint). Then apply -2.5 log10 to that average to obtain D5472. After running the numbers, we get 0.03 mag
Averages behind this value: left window 5.8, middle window 5.69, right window 5.91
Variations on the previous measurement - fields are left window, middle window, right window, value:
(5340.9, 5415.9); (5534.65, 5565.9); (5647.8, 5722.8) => -0.031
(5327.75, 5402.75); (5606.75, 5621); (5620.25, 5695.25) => 0.027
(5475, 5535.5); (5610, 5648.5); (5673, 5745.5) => 0.015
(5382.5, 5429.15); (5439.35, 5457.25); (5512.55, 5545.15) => -0.022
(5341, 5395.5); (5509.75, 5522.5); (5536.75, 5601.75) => 0.065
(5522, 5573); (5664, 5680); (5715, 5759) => 0.037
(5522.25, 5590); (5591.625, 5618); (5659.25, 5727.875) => 0.036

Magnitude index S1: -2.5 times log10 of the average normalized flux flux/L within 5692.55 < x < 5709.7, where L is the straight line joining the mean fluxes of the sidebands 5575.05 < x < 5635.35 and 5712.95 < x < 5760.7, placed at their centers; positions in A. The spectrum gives 0.03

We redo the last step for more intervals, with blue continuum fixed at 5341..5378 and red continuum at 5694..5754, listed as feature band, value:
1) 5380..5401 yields 0.014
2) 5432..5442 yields 0.042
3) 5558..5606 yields 0.022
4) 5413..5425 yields -0.020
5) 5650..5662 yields 0.035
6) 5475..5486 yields 0.042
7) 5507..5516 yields 0.069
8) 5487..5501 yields 0.006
